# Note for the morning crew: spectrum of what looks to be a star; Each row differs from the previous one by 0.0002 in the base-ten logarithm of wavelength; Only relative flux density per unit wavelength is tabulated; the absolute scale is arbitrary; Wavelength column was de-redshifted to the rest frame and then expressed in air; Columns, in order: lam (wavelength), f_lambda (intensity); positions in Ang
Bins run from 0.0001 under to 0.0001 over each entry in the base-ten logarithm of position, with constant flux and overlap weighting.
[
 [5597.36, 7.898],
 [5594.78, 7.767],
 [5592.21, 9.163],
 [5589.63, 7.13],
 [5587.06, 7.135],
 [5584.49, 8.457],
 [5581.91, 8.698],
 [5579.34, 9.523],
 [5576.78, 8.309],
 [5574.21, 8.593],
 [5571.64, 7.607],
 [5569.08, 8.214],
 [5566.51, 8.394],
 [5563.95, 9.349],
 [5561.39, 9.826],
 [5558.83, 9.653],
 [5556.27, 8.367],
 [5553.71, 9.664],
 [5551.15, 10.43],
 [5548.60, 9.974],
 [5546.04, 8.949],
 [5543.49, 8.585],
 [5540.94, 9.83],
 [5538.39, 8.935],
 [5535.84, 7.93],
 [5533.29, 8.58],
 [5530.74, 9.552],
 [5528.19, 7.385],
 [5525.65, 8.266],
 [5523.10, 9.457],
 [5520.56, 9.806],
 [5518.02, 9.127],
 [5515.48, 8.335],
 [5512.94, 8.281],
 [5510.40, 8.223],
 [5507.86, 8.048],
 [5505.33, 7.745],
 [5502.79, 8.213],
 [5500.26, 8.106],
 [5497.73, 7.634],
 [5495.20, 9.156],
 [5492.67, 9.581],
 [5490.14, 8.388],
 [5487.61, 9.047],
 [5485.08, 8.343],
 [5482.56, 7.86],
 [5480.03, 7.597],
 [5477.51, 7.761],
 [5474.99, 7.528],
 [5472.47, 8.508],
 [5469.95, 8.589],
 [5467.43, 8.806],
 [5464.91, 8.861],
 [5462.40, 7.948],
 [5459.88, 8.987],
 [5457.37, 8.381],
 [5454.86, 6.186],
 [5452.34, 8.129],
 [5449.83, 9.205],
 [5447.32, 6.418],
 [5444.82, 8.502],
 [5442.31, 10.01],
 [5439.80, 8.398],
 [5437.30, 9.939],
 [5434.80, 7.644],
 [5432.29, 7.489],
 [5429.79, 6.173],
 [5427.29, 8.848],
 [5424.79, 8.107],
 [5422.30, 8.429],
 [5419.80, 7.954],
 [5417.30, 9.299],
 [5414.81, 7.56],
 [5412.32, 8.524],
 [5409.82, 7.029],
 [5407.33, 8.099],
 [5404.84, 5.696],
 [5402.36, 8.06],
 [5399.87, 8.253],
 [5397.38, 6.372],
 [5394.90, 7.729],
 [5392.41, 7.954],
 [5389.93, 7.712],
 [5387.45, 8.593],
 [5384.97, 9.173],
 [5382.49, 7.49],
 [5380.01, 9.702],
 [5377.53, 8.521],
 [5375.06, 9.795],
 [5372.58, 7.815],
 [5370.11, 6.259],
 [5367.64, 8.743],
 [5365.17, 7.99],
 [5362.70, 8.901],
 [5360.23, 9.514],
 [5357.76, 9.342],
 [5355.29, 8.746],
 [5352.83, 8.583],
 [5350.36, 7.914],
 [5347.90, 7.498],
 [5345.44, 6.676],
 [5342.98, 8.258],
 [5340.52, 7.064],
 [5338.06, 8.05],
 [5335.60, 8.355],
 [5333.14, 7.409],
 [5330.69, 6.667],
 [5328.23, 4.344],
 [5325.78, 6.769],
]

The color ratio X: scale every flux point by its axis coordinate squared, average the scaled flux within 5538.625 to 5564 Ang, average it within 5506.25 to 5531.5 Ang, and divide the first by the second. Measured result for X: 1.11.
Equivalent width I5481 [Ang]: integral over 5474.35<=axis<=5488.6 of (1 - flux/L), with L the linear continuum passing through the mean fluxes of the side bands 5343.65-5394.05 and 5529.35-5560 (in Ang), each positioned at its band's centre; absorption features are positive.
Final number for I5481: 1.4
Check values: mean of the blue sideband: 8.34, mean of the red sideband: 9.19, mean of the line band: 8.03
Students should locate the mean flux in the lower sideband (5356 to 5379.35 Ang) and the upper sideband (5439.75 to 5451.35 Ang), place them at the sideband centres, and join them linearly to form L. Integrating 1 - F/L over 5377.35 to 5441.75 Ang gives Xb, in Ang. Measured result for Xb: 3.8 Ang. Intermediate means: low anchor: 8.57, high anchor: 8.51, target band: 8.04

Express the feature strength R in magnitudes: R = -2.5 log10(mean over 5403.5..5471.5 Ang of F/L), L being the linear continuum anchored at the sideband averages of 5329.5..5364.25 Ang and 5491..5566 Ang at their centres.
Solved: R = 0.04 mag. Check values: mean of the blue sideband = 8.07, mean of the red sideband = 8.86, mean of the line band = 8.12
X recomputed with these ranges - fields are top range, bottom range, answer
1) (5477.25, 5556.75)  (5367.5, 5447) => 1.12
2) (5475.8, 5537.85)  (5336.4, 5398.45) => 1.09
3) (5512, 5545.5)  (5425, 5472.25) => 1.10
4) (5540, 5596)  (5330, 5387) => 1.16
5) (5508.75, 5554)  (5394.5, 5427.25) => 1.19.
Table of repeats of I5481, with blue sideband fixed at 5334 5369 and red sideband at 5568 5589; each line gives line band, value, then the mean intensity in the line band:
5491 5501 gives -0.4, 8.64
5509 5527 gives -1.1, 8.77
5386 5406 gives 1.7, 7.57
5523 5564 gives -4.0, 9.08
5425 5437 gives 0.7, 7.78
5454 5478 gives 0.2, 8.2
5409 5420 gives 0.2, 8.12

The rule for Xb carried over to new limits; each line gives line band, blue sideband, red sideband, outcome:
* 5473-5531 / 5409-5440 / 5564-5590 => -1.31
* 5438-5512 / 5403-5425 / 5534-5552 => 1.60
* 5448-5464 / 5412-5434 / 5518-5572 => 0.37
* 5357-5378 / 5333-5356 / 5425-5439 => -1.65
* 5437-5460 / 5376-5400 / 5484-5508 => -0.01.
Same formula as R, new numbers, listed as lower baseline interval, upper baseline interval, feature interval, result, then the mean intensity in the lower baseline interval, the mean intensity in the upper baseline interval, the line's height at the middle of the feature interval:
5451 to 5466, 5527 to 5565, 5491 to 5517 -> 0.036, 8.08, 9.14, 8.63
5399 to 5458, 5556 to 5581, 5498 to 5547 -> -0.004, 8.01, 8.8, 8.54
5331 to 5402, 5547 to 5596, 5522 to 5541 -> -0.004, 8.14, 8.75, 8.63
